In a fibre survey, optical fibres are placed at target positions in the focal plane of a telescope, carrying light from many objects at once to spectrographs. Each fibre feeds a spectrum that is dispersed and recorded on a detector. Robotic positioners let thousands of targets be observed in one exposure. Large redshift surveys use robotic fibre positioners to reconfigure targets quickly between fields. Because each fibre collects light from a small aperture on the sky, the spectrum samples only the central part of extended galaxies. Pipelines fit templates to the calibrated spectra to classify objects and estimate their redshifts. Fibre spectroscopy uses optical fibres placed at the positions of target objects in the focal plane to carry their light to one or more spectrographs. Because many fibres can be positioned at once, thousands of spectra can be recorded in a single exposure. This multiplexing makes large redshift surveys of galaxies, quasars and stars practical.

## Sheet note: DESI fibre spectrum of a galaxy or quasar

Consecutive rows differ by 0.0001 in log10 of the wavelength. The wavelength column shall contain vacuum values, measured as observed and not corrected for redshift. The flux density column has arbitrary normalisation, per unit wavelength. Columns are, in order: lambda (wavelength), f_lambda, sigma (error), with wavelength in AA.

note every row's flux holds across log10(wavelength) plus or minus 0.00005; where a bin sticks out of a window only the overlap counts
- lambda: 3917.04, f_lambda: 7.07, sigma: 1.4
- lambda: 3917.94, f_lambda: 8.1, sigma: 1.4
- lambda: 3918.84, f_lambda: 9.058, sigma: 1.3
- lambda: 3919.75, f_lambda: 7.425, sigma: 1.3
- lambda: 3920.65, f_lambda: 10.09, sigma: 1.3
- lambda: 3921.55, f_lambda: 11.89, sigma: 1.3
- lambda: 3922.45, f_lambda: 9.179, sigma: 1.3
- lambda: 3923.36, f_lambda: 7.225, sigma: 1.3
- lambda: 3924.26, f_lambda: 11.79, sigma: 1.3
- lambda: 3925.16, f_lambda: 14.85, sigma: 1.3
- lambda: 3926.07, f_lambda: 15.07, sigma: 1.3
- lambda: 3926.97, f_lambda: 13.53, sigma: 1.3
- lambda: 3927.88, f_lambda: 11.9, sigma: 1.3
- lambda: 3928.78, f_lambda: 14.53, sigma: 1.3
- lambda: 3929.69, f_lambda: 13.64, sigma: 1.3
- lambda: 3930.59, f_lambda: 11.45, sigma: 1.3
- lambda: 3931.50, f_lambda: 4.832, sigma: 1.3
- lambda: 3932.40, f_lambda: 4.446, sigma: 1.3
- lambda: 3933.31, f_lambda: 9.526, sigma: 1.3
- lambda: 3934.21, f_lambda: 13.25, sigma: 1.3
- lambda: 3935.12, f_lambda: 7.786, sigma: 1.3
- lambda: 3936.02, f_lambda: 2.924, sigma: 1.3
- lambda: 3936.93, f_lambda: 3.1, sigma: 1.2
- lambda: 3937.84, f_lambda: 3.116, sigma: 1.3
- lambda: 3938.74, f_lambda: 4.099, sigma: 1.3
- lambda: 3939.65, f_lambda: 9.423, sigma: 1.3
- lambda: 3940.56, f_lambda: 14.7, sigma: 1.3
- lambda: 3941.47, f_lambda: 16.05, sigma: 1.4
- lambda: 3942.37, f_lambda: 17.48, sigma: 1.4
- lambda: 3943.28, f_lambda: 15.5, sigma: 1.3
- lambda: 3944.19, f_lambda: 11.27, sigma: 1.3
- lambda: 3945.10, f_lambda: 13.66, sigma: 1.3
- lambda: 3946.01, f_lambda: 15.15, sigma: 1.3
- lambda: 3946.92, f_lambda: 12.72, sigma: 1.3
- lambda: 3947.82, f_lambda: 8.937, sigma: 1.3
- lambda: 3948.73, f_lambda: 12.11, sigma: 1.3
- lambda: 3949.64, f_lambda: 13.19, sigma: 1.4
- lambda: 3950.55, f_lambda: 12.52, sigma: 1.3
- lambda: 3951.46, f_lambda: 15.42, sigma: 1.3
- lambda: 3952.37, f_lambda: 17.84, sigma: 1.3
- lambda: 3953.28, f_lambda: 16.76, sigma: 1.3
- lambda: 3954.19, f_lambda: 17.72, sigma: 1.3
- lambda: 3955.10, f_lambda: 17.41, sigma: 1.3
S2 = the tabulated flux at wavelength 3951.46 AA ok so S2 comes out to 15.42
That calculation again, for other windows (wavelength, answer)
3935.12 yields 7.786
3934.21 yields 13.25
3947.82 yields 8.937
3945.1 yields 13.66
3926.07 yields 15.07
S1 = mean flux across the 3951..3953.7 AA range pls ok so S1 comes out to 16.7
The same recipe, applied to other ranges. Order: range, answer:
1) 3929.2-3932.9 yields 8.64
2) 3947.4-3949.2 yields 10.6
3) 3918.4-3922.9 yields 9.53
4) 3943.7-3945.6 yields 12.5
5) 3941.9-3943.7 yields 16.6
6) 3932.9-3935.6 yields 10.1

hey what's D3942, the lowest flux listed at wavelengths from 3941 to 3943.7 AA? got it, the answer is 15.5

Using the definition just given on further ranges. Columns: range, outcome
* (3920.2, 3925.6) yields 7.225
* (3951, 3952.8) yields 15.42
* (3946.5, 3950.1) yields 8.937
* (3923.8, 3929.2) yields 11.79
